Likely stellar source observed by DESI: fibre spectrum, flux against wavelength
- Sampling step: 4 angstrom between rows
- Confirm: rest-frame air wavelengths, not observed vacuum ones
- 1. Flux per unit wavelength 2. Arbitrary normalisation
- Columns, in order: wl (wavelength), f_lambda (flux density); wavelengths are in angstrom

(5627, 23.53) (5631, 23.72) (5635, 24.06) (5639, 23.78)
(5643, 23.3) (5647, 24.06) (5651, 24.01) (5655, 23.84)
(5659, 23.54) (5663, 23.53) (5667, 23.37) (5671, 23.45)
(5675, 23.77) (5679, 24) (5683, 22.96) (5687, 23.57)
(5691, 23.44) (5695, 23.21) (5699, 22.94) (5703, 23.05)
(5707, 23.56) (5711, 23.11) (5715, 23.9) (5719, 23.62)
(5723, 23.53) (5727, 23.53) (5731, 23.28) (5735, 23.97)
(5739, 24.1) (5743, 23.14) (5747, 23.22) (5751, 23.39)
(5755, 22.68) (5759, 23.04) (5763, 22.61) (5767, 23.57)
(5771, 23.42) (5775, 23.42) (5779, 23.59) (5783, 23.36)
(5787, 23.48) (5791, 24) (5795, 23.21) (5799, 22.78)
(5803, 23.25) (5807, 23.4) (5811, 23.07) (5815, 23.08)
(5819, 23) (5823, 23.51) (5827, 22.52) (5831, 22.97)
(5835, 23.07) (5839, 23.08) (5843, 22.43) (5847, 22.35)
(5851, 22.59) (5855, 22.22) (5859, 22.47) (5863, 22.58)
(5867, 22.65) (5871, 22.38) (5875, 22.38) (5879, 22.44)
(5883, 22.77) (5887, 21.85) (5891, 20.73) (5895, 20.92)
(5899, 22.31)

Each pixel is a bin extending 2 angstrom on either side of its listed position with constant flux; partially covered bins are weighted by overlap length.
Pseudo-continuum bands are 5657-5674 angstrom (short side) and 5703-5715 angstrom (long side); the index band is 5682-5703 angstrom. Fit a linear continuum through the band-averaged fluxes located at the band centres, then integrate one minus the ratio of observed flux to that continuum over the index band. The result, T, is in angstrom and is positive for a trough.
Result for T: 0.2 angstrom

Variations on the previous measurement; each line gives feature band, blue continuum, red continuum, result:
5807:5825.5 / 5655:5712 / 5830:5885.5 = -0.32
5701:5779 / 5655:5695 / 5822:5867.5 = -0.62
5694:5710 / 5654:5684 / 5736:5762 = 0.18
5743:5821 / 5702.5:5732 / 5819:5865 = -0.53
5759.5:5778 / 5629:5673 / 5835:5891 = -0.21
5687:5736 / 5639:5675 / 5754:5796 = 0.16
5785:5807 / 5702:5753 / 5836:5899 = -0.43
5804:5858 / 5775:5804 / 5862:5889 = 0.14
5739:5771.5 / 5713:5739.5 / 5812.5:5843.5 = 0.42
